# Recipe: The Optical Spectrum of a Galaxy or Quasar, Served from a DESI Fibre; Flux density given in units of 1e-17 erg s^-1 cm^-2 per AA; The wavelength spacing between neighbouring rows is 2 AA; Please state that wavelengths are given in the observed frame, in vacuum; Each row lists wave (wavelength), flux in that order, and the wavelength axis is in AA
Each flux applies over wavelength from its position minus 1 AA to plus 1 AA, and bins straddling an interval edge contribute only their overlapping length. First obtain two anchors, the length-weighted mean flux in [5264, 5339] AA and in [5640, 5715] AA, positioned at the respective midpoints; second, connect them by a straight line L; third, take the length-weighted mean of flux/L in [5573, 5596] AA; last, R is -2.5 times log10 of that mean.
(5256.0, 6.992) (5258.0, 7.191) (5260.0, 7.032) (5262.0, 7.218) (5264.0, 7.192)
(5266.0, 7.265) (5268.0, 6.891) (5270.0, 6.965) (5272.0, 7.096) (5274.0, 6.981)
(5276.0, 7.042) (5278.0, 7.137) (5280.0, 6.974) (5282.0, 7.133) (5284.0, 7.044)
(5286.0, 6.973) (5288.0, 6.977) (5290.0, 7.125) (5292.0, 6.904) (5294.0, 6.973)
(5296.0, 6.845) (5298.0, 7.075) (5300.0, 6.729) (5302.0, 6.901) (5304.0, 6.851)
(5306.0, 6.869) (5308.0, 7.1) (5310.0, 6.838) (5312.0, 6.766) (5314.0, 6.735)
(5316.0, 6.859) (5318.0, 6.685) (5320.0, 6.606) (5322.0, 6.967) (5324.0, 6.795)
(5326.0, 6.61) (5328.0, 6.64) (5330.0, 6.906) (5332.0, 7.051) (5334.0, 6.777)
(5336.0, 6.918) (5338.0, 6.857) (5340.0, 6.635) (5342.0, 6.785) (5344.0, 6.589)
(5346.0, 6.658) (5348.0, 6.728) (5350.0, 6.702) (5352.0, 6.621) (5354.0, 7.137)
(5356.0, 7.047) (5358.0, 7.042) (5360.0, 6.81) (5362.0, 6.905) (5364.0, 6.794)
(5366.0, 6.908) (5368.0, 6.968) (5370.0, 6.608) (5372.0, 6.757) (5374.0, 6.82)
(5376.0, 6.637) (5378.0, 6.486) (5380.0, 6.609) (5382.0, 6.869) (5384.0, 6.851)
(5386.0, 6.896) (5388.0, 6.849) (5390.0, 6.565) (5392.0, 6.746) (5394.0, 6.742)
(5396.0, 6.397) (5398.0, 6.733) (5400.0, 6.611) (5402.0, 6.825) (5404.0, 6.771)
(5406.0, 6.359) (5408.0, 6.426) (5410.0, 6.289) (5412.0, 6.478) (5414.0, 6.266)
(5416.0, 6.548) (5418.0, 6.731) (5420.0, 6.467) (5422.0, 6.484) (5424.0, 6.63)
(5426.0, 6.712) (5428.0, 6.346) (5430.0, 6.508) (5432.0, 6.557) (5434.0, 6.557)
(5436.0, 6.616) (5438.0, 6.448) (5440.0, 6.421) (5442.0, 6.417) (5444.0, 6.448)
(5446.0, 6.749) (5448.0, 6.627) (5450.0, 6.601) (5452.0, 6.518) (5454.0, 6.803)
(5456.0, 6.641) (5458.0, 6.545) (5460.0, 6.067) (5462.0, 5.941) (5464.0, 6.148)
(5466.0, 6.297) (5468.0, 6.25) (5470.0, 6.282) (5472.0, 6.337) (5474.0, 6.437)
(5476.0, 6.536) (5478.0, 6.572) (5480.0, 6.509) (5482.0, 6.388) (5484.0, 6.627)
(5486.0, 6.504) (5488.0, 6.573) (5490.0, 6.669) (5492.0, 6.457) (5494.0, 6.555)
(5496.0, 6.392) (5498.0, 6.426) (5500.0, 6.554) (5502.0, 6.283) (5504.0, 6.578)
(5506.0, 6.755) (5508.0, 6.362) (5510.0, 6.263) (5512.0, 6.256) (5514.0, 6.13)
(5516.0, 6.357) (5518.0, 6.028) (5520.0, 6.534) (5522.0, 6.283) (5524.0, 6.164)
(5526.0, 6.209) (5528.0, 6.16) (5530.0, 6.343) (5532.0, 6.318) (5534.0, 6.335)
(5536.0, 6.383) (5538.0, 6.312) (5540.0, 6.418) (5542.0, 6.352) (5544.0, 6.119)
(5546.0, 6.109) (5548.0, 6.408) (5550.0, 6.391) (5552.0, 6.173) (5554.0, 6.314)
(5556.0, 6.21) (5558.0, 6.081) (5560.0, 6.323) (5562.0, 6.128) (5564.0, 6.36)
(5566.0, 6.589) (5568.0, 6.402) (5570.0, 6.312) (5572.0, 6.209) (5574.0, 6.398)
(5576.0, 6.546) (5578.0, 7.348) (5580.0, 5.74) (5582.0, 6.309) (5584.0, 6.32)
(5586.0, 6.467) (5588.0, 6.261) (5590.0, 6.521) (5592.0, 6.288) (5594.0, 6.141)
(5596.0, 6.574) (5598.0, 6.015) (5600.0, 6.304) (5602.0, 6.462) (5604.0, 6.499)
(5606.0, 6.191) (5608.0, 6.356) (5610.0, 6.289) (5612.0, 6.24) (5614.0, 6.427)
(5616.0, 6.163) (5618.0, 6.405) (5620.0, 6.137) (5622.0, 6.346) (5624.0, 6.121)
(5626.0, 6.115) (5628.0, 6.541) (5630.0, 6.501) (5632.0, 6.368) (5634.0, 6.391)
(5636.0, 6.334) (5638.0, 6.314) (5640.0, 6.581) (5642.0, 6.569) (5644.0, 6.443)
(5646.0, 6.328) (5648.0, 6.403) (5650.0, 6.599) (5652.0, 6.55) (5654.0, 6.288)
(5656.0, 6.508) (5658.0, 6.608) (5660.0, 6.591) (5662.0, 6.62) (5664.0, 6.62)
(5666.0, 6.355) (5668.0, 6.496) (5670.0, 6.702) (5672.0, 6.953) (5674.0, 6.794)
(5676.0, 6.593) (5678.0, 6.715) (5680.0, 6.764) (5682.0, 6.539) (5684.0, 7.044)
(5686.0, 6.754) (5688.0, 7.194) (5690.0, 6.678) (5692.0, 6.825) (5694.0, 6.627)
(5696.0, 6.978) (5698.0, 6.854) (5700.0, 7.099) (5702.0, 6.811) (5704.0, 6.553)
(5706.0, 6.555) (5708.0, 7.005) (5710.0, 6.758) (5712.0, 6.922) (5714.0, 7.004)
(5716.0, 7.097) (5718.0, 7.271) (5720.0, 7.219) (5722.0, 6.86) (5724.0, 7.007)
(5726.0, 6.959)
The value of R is 0.06 mag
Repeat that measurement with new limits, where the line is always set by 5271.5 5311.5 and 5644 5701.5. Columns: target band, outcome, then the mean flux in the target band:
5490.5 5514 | 0.06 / 6.44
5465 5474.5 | 0.09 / 6.31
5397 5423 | 0.06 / 6.54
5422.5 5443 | 0.06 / 6.52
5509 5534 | 0.09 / 6.26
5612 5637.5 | 0.07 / 6.32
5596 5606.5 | 0.07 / 6.33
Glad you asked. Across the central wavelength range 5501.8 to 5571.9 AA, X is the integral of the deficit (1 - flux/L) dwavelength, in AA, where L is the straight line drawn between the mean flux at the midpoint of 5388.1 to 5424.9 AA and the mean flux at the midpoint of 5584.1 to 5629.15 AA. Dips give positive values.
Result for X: 1.0 AA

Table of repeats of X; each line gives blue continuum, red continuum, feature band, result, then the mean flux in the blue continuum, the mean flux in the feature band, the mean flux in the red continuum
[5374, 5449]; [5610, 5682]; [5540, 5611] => 1.9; 6.59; 6.33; 6.47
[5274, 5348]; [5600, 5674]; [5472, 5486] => 0.3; 6.87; 6.5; 6.43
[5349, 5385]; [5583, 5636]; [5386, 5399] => 0.1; 6.81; 6.69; 6.32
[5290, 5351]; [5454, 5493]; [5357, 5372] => -0.3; 6.82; 6.86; 6.42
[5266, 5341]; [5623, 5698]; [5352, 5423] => 1.4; 6.9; 6.7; 6.58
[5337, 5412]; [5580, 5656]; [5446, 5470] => 0.7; 6.73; 6.41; 6.35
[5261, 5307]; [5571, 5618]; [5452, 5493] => 1.1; 7.01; 6.43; 6.35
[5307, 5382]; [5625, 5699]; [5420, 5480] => 2.3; 6.79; 6.47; 6.6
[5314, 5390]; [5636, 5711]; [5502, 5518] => 0.9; 6.79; 6.36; 6.66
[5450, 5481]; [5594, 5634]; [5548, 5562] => 0.2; 6.4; 6.25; 6.32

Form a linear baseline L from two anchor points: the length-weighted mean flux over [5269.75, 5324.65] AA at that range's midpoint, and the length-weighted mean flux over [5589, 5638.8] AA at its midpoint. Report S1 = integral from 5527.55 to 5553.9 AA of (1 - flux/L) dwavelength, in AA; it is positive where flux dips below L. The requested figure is 0.67 AA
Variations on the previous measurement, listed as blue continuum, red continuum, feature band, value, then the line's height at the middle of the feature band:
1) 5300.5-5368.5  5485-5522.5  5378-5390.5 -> -0.1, 6.71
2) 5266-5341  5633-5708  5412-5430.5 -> 0.8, 6.82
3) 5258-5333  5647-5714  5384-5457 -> 3.0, 6.87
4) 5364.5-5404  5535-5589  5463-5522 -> 0.7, 6.49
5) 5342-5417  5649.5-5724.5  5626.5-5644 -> 0.8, 6.76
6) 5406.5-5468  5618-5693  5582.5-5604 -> 0.6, 6.52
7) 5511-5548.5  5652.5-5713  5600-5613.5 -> 0.3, 6.5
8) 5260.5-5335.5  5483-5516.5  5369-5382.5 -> 0.1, 6.75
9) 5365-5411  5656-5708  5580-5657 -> 4.3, 6.72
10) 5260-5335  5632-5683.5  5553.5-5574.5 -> 1.1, 6.65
